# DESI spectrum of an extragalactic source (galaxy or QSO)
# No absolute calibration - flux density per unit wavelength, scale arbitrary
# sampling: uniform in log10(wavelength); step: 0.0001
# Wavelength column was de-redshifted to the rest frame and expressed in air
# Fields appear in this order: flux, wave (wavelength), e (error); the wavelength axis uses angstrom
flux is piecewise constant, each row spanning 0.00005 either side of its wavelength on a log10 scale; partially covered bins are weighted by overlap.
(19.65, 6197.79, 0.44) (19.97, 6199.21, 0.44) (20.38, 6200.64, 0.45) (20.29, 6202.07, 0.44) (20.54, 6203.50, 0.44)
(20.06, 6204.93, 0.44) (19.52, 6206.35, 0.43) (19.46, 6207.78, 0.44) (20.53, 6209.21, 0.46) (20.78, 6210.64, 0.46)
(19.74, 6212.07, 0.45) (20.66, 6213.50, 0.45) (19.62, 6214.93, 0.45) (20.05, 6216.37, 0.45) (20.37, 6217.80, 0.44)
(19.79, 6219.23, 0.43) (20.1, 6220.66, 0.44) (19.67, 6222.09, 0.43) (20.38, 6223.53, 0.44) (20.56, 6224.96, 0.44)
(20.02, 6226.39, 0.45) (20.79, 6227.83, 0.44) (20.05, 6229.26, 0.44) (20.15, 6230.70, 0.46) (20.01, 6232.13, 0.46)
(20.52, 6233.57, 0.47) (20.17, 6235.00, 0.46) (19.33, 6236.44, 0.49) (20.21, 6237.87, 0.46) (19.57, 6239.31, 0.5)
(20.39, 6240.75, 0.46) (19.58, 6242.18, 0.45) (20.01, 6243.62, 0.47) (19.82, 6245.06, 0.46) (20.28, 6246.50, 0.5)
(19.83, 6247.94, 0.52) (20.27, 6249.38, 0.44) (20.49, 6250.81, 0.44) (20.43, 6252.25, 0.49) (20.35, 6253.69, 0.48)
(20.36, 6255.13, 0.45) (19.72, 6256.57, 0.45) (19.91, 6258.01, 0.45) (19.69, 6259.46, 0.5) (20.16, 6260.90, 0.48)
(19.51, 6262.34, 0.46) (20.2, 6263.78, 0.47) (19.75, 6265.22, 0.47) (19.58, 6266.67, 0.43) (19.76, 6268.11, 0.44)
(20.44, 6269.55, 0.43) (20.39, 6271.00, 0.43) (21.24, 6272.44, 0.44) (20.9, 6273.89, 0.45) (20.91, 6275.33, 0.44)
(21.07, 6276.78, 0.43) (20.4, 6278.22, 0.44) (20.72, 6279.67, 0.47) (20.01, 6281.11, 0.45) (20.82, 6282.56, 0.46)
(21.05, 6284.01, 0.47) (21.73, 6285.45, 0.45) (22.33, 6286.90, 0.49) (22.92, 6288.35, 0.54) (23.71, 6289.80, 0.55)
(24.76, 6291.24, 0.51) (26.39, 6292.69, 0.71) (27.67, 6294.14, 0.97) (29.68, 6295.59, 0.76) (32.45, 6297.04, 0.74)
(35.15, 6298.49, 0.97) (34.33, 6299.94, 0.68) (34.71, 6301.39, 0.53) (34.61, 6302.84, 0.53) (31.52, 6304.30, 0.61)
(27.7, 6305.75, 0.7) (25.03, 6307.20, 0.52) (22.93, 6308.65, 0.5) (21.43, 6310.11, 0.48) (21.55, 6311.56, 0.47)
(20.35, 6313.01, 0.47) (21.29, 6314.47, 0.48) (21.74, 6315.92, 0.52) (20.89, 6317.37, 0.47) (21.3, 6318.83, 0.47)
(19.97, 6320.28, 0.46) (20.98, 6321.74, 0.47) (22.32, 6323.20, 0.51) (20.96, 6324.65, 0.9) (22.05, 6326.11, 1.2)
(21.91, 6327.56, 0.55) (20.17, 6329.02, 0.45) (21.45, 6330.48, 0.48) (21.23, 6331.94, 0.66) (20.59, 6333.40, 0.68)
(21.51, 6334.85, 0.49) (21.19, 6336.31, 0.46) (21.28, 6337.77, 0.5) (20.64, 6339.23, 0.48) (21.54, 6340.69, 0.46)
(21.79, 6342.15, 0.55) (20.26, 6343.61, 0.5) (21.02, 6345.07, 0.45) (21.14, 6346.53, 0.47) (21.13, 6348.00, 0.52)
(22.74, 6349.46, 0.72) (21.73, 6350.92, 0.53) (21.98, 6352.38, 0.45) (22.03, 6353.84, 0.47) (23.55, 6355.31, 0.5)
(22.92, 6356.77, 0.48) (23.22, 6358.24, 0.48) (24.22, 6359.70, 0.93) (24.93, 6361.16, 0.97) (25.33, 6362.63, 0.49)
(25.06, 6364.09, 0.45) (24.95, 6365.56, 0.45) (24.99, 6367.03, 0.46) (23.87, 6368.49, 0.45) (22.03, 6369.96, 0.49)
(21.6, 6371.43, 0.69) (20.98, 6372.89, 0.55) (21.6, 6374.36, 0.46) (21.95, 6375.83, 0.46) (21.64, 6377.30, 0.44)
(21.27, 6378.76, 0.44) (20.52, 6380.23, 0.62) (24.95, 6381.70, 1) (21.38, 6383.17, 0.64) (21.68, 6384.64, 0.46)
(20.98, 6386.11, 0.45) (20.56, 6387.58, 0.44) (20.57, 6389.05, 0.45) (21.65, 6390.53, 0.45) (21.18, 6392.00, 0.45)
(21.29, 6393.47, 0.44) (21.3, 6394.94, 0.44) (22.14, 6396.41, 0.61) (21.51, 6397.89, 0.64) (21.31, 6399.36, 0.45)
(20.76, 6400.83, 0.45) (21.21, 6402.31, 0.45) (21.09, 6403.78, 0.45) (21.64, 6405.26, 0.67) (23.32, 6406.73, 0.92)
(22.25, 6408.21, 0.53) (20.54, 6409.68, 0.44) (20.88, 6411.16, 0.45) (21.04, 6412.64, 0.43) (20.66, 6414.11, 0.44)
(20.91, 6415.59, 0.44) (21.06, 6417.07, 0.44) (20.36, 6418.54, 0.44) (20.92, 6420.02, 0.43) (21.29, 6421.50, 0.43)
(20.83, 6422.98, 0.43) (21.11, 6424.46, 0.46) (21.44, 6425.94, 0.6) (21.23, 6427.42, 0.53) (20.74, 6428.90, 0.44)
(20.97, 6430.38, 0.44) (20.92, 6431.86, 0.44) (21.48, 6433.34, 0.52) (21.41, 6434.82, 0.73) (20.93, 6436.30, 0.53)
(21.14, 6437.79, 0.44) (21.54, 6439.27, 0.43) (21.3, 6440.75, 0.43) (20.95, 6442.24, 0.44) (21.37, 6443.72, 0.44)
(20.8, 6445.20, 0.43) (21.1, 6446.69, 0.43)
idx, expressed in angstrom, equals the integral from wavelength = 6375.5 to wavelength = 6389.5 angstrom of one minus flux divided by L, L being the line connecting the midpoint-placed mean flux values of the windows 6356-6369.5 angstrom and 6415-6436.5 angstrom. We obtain 1.1 angstrom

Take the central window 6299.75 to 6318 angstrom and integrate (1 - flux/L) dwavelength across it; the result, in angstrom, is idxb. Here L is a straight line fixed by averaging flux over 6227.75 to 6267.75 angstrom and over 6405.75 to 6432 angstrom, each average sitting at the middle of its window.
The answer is -4.79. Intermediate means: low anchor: 20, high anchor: 21.1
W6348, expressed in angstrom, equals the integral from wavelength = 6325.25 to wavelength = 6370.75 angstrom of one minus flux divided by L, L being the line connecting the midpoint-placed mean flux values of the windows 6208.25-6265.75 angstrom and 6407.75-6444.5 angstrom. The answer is -3.6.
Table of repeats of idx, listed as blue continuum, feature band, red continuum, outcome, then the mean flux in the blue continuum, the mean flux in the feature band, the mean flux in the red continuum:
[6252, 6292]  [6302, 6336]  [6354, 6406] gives -2.1 angstrom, 20.8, 22.8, 22.3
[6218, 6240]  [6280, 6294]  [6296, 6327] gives 0.6 angstrom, 20.1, 22.8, 25.4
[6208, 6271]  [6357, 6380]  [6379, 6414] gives -2.1 angstrom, 20.1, 23.1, 21.4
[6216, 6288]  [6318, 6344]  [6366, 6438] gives -0.3 angstrom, 20.3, 21.2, 21.5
